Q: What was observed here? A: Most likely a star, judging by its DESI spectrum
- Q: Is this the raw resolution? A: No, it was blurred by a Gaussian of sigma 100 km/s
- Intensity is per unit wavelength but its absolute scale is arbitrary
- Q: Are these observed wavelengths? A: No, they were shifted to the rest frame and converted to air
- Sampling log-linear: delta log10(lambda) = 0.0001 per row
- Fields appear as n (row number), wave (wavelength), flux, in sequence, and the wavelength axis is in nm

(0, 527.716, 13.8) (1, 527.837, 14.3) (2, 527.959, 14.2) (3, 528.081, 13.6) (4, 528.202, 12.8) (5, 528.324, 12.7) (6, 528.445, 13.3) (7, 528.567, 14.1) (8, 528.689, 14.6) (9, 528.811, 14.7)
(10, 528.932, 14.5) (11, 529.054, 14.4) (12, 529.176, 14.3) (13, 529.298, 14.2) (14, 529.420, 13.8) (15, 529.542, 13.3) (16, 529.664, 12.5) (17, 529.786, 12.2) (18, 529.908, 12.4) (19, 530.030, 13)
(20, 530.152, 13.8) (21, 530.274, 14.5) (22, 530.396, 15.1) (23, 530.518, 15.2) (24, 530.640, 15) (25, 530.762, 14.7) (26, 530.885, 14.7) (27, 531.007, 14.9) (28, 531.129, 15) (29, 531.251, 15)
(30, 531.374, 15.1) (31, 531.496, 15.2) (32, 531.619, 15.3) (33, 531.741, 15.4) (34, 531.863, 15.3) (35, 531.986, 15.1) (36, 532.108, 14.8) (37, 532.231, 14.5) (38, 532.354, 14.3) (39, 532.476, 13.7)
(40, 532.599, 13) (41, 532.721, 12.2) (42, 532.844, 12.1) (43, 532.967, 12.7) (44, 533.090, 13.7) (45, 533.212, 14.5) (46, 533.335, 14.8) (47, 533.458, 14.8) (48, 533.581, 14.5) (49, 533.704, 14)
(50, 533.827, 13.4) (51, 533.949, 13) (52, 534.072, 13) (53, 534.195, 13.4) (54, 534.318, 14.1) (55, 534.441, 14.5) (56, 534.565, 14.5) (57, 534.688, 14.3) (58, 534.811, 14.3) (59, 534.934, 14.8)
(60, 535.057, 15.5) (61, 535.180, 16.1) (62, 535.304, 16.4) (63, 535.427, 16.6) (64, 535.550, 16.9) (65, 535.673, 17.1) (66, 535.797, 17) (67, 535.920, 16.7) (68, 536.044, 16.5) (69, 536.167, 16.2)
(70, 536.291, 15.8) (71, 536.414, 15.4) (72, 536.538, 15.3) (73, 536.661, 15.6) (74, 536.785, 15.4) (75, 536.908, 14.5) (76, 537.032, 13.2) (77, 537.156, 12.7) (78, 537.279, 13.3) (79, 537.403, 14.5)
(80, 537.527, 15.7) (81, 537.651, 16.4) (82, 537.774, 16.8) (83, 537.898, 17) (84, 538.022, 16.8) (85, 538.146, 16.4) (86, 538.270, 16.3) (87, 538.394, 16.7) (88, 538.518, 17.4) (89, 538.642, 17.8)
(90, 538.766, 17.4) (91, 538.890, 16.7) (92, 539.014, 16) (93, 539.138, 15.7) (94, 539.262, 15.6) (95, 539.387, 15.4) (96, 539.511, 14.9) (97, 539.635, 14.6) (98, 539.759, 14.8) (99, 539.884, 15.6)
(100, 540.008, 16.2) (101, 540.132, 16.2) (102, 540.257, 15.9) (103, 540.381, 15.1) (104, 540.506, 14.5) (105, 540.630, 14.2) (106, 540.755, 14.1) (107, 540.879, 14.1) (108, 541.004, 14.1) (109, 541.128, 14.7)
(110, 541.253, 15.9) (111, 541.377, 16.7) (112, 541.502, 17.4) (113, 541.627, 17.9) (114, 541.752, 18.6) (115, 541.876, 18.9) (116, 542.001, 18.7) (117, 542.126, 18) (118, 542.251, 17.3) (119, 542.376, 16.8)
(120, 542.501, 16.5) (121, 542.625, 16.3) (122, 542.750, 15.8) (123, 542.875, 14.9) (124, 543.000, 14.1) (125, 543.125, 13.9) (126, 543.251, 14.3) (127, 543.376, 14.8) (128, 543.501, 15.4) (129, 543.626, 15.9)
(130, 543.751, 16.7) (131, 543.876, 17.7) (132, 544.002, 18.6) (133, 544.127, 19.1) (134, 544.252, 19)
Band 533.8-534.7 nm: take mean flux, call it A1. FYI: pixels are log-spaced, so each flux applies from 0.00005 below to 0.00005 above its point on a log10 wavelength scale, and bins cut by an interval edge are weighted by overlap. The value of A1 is 13.8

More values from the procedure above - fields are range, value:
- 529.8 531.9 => 14.6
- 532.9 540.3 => 15.4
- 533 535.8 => 14.8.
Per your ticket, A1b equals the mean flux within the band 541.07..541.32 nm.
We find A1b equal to 15.4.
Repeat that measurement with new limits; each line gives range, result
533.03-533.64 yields 14.5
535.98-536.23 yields 16.3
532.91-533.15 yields 13.2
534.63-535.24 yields 15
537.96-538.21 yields 16.6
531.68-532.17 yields 15.2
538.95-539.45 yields 15.7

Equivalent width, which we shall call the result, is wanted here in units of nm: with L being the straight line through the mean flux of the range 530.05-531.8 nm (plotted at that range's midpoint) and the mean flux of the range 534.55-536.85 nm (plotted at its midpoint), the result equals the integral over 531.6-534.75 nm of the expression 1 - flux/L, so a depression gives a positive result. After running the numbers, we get 0.27 nm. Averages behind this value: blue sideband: 14.9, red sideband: 15.8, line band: 14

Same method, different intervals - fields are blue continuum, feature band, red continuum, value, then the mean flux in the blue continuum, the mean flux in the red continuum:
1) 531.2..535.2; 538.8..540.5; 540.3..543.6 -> -0.01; 14.2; 15.9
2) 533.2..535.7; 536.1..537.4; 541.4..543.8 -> 0.04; 14.8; 16.4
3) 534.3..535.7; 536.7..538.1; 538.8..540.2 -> 0.04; 15.4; 15.6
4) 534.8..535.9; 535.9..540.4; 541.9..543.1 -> 0.16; 16.2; 16.5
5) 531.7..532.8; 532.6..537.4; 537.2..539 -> 0.17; 14.2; 16.3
